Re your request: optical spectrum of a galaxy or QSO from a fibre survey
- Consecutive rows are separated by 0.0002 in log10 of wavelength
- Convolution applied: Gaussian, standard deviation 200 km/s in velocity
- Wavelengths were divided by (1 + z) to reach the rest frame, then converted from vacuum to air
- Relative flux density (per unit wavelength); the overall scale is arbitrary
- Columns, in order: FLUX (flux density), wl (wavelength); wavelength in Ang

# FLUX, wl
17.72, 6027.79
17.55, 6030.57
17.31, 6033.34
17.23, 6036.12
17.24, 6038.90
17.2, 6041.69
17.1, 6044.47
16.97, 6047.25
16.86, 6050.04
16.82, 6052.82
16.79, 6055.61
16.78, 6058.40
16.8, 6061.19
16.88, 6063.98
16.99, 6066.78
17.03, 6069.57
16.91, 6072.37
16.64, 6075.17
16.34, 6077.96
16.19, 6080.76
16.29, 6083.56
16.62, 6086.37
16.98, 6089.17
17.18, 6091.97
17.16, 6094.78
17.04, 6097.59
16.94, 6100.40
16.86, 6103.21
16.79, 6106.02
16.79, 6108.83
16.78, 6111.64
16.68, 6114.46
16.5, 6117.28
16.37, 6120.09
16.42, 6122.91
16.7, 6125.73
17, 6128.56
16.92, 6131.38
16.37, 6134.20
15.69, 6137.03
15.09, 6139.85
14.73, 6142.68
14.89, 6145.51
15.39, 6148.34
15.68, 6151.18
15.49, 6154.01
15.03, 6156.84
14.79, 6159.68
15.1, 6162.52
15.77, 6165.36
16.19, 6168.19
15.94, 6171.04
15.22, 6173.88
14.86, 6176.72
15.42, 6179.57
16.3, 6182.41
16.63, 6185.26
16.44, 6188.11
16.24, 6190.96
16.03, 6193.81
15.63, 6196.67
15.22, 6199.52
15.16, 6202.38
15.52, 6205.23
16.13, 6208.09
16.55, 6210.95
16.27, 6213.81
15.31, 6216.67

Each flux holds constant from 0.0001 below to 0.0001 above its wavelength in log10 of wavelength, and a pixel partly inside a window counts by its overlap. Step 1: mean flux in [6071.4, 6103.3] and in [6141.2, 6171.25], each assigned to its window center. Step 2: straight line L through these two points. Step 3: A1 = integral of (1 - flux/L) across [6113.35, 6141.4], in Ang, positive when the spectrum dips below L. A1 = -0.8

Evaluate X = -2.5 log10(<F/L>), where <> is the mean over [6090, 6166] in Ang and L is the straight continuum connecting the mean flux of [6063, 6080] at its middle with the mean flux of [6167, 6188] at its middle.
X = 0.01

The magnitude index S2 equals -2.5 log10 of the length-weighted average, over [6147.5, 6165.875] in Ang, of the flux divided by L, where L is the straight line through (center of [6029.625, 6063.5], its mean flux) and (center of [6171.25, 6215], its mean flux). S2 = 0.06 mag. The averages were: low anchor 17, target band 15.3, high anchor 15.8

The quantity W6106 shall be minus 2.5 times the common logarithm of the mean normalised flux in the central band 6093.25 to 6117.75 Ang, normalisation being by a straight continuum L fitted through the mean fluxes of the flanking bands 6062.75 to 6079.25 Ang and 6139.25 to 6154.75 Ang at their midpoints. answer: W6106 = -0.05 mag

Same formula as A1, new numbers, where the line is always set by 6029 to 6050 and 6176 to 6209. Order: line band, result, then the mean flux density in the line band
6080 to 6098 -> 0.0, 16.8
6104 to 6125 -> -0.1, 16.6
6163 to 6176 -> 0.3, 15.7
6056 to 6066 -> 0.1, 16.8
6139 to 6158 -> 1.2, 15.2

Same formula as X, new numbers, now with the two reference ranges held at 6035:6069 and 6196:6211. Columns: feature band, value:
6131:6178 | 0.042 mag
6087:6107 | -0.027 mag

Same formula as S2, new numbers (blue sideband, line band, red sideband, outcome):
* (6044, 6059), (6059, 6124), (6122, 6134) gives 0.00 mag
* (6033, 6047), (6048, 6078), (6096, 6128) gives 0.01 mag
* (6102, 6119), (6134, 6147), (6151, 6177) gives 0.05 mag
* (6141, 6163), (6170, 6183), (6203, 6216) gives 0.00 mag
